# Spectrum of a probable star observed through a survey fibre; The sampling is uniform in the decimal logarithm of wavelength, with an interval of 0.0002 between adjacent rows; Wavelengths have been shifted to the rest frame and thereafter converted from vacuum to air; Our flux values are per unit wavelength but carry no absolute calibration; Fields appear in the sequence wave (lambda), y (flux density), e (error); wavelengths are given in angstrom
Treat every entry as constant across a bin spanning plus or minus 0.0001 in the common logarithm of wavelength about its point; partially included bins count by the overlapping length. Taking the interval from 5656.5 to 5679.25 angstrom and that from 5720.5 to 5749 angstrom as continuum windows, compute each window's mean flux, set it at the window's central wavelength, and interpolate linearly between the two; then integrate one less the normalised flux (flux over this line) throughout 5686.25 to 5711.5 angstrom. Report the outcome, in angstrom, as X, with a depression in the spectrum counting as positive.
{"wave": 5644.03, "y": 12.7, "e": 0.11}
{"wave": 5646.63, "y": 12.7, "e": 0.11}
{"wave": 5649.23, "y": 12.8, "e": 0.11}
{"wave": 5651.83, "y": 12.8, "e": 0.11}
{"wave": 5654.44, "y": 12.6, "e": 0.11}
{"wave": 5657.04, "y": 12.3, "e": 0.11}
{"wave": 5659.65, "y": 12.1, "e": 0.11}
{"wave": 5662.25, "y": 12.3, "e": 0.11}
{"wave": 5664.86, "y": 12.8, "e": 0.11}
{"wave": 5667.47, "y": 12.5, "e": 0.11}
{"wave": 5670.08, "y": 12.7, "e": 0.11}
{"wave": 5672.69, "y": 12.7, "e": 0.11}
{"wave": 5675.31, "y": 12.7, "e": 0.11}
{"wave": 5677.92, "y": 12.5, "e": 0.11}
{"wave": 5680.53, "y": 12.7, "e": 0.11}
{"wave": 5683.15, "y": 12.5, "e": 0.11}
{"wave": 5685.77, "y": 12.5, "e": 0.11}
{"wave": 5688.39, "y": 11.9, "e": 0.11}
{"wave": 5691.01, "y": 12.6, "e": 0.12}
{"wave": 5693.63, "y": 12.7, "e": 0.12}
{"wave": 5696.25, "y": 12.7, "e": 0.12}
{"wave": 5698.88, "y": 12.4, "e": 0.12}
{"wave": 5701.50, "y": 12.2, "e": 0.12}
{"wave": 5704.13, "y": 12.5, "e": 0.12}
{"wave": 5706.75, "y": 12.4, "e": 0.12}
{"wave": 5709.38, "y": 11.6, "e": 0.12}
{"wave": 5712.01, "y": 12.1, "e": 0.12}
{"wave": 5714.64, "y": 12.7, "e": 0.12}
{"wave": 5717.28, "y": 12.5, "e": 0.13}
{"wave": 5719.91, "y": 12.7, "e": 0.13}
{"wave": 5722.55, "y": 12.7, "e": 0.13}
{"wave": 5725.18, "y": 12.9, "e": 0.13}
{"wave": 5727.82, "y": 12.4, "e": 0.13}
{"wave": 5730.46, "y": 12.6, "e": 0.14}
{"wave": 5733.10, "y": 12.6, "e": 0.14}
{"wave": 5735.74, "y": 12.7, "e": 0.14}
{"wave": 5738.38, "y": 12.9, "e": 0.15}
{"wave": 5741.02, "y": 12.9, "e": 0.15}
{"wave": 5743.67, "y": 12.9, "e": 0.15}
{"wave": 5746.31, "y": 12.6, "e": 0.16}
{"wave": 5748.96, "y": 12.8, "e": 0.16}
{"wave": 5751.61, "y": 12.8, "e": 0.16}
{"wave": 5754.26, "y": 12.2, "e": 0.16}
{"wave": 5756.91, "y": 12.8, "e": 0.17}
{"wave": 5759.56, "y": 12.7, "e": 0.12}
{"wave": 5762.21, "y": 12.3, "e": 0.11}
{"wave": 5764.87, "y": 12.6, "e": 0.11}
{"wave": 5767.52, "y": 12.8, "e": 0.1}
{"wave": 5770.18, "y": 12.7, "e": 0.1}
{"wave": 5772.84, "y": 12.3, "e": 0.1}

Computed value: 0.6 angstrom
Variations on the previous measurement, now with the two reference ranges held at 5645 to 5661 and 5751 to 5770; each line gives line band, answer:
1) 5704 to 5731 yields 0.26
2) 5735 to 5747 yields -0.21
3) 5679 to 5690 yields 0.14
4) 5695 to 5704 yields 0.10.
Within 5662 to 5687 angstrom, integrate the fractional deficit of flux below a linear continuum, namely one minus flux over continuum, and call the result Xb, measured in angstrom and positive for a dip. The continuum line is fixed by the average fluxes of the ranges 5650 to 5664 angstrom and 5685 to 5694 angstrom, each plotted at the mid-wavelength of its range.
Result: -0.4 angstrom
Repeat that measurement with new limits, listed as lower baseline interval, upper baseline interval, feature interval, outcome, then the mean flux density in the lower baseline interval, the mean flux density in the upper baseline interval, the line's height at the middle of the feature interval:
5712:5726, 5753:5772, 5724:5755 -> -0.23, 12.6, 12.6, 12.6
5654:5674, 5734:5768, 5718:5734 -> -0.01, 12.5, 12.7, 12.6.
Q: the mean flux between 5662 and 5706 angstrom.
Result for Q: 12.5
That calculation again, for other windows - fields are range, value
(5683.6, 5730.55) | 12.4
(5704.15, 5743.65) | 12.6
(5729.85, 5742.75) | 12.8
